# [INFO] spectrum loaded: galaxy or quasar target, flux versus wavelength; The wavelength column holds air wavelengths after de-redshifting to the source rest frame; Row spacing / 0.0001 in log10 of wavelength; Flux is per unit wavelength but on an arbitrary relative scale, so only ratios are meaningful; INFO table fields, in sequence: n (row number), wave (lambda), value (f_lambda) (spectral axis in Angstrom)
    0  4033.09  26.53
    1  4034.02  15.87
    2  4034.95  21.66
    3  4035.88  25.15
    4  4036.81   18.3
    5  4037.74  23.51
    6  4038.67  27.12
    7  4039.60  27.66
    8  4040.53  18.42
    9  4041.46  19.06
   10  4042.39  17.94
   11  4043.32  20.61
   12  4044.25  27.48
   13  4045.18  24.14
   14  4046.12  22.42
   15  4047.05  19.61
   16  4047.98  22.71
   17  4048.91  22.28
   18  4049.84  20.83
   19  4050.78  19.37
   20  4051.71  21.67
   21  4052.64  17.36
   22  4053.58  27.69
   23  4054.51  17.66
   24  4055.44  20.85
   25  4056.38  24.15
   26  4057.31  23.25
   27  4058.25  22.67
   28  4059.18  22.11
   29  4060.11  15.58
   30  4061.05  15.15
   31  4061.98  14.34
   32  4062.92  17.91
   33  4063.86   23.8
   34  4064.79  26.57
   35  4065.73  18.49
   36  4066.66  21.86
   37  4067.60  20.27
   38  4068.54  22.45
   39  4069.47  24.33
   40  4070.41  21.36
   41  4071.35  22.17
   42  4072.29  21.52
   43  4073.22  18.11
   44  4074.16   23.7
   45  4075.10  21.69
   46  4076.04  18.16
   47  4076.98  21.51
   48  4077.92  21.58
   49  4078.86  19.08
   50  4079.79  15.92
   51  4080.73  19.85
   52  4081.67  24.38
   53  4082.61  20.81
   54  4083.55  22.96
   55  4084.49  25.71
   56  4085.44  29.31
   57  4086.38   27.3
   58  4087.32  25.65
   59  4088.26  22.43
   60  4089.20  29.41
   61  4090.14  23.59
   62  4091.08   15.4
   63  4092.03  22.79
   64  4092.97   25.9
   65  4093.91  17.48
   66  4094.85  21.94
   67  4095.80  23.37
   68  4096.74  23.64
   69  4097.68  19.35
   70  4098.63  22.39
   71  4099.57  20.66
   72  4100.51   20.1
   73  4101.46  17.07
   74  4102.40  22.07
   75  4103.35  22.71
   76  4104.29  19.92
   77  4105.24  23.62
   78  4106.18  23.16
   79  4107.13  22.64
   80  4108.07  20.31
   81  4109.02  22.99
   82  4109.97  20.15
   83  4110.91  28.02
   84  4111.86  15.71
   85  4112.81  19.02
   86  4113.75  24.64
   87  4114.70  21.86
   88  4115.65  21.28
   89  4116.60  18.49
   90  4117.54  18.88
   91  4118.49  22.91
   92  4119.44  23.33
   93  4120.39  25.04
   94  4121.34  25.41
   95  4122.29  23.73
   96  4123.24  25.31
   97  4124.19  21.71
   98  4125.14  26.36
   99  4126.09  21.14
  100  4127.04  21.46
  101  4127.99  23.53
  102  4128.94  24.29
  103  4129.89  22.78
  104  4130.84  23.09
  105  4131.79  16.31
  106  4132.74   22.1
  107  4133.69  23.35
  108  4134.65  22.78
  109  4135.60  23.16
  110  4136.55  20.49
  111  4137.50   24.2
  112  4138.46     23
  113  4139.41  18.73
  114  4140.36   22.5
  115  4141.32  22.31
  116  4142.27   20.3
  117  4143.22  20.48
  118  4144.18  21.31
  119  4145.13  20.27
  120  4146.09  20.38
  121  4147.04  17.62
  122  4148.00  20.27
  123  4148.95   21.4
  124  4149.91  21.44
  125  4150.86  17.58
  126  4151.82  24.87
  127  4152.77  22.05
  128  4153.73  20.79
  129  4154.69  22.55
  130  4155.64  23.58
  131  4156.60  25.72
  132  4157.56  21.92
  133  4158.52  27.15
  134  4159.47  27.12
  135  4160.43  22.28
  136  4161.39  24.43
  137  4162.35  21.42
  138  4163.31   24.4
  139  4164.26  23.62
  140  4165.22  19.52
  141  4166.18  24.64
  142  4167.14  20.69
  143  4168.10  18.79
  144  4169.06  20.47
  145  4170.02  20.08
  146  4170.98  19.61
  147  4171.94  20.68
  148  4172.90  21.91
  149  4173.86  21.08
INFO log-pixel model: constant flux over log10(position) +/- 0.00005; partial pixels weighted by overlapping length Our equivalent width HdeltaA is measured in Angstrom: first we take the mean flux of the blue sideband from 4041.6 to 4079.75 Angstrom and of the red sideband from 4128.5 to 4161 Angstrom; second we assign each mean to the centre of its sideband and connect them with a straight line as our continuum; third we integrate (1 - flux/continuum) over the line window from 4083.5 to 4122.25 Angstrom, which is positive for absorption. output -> -1.60 Angstrom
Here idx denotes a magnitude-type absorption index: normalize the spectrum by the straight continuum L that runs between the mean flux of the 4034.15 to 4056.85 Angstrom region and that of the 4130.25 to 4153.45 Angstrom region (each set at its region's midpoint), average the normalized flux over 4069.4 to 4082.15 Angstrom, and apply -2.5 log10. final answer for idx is 0.043 mag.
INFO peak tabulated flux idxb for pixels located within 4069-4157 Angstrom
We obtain 29.41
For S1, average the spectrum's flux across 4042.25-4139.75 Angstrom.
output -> 21.9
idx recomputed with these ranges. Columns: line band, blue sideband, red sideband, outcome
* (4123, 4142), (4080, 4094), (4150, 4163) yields 0.04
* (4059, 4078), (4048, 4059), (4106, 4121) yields 0.06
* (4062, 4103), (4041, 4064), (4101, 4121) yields -0.03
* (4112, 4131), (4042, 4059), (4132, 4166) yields -0.03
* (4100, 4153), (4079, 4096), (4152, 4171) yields 0.05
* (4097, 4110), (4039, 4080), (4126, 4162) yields 0.02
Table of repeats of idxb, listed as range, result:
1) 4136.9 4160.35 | 27.15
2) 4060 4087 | 29.31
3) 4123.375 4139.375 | 26.36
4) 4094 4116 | 28.02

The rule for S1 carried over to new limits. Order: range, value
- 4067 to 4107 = 22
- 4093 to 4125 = 21.9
